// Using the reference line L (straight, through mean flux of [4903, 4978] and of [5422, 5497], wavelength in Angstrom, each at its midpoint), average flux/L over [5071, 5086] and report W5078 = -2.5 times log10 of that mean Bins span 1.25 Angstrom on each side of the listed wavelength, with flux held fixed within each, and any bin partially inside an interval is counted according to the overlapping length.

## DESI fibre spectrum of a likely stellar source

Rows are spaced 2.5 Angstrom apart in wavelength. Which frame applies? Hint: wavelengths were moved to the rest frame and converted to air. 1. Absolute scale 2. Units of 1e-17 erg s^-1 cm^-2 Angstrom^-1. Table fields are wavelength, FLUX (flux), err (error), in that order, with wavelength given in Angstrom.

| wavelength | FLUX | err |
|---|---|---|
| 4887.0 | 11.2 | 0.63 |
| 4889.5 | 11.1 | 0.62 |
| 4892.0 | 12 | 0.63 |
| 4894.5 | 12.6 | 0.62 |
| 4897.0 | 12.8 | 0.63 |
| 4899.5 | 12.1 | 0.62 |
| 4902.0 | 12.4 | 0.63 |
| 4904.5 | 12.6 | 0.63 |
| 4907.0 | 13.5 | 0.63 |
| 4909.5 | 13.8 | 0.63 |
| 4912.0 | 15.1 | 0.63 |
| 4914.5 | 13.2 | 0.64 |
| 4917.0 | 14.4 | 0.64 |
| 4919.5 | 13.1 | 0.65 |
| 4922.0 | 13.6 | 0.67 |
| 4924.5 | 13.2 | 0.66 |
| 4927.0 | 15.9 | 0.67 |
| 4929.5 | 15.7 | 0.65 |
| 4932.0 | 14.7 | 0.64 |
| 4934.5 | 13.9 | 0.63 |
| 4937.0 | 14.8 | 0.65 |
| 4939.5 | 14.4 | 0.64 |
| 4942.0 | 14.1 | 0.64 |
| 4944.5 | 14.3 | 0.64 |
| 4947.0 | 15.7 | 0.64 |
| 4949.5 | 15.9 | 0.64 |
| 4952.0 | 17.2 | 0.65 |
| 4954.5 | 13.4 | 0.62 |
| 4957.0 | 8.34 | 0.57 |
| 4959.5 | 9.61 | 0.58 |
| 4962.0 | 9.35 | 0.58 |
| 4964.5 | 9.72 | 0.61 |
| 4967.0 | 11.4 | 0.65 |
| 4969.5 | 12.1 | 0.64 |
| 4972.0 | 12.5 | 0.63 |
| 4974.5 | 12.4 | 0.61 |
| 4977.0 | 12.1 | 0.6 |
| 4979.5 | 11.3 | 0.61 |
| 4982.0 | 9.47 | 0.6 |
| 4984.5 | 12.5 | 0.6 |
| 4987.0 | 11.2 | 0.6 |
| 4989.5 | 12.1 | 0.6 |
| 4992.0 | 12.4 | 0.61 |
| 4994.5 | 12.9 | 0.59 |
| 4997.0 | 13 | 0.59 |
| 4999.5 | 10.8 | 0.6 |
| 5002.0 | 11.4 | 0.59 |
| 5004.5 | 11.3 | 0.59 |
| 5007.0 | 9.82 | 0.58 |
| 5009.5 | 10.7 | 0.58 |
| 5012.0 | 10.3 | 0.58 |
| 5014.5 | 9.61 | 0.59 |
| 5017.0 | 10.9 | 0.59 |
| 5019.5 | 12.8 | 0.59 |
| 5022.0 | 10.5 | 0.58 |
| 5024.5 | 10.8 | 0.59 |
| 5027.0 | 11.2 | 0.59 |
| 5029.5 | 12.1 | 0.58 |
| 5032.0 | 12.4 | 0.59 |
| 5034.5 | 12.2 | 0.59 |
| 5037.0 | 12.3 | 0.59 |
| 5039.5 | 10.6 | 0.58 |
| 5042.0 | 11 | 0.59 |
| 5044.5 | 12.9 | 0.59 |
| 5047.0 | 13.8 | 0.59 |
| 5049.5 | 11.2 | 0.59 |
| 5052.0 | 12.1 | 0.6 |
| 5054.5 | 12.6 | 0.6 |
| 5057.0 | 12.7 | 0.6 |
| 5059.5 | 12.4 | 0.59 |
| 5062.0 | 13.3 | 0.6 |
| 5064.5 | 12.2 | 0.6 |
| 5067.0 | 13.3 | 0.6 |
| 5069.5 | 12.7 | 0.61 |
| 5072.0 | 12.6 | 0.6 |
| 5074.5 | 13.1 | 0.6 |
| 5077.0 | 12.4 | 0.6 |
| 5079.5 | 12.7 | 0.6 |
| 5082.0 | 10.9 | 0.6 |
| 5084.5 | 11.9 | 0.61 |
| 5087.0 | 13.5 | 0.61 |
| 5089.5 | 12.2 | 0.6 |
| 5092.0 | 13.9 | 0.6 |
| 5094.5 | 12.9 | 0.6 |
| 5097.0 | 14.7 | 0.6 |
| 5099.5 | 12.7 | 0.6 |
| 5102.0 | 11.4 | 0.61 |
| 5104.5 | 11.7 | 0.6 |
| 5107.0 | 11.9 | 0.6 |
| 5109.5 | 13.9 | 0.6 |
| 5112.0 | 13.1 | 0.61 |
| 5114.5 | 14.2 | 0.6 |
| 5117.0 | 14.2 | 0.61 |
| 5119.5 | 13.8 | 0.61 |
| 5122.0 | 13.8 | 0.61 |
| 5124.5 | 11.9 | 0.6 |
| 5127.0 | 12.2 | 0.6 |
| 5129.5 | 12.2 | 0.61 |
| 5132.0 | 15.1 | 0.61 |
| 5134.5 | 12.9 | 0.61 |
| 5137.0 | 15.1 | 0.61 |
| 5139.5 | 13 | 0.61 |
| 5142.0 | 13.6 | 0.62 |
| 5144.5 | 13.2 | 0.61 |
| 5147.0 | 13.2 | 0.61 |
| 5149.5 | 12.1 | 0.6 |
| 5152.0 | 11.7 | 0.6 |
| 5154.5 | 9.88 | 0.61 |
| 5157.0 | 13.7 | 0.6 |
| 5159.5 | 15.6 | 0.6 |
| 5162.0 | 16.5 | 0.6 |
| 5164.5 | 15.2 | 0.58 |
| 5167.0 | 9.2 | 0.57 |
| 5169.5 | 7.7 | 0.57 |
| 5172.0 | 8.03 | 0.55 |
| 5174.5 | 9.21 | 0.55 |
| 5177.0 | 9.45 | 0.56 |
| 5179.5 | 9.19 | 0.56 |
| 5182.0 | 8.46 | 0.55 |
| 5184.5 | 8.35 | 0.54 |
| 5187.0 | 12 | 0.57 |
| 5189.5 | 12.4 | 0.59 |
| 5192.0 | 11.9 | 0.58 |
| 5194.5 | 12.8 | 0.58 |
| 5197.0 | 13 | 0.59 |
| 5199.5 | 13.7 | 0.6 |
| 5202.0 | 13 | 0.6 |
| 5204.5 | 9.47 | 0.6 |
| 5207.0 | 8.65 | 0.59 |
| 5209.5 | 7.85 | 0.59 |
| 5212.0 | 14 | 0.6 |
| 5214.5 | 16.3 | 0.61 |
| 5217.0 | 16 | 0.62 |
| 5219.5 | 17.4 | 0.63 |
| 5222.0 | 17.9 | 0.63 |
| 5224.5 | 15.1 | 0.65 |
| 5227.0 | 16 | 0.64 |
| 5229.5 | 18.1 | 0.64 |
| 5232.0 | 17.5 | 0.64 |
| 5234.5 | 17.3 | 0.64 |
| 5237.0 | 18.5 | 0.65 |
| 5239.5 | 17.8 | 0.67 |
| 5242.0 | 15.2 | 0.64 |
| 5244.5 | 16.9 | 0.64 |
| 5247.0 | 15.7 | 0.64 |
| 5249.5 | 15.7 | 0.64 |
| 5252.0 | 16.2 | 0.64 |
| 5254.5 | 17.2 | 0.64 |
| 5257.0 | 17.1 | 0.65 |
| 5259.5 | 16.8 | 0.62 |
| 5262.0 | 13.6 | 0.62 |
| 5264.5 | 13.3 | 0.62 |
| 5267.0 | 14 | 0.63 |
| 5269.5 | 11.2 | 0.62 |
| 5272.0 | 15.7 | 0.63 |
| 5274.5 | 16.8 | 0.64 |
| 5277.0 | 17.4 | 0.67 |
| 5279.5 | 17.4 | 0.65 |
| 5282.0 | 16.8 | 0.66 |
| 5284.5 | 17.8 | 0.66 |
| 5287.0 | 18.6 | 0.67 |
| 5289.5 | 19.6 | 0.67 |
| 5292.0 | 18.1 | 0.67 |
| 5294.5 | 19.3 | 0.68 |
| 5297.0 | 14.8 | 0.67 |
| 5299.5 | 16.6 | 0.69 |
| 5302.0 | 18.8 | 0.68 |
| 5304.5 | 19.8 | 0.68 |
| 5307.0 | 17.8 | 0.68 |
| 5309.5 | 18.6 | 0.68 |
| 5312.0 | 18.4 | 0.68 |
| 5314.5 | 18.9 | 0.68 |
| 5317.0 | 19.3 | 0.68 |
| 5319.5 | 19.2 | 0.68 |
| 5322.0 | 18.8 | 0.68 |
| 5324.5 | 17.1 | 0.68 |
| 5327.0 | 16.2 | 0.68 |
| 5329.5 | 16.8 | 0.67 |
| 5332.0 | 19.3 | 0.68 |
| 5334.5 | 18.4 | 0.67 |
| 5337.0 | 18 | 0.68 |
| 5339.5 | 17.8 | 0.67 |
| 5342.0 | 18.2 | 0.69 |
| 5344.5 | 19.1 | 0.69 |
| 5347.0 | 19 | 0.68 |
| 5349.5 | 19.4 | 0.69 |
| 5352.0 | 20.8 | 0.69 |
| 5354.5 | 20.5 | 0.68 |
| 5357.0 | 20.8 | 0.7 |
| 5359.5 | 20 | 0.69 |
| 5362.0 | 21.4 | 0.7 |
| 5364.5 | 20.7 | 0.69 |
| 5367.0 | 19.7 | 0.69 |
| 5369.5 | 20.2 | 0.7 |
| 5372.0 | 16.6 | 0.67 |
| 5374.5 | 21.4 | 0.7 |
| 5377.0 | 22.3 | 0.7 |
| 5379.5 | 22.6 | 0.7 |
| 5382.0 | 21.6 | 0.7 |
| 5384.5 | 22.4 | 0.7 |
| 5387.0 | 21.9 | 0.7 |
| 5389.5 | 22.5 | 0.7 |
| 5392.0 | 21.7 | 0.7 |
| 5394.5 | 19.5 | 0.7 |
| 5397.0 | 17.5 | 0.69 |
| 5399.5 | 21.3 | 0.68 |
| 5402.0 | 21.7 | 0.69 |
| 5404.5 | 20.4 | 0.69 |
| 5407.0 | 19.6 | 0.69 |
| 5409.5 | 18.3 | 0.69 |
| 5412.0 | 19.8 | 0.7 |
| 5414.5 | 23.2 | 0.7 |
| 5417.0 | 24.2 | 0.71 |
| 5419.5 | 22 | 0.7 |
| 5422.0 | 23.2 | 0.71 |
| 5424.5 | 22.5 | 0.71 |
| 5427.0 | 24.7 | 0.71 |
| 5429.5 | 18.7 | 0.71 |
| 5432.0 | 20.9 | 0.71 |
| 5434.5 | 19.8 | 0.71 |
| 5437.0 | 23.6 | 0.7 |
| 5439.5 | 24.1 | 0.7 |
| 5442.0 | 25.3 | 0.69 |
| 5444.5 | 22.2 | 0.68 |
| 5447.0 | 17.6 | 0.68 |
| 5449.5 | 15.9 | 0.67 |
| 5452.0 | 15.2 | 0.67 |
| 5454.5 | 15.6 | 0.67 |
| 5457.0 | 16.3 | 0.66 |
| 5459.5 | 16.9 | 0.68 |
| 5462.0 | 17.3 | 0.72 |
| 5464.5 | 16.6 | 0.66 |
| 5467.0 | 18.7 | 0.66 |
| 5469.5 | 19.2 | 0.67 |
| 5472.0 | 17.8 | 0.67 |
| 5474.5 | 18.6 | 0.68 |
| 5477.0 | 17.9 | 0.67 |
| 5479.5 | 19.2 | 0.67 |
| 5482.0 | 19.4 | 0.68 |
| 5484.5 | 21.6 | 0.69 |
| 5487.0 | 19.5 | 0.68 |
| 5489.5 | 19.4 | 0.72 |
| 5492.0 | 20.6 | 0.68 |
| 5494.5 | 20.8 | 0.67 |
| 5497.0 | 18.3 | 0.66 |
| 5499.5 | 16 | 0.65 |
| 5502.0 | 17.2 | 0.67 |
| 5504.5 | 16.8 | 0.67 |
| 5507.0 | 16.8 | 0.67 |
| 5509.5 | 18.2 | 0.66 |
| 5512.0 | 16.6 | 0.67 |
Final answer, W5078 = 0.22 mag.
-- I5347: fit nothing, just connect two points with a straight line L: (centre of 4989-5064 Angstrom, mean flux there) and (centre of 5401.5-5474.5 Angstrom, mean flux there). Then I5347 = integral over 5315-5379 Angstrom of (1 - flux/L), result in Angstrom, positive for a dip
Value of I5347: -3.8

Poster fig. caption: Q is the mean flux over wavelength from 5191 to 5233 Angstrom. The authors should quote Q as 14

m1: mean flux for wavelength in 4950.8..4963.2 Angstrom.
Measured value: 11.6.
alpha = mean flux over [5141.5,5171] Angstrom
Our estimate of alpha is 12.6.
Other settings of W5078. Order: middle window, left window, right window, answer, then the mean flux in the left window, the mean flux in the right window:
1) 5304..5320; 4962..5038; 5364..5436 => 0.01 mag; 11.4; 21.1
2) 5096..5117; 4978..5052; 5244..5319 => 0.03 mag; 11.5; 17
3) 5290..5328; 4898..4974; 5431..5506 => -0.06 mag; 13.3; 18.9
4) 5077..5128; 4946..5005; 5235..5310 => 0.09 mag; 12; 16.8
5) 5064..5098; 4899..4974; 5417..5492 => 0.18 mag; 13.3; 19.7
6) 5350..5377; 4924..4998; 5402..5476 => -0.08 mag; 12.8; 20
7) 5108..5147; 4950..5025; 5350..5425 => 0.10 mag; 11.4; 21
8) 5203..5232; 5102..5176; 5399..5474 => 0.02 mag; 12.7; 20.1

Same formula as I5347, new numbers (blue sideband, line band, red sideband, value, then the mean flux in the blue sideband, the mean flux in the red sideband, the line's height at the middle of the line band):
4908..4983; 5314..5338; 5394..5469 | 0.5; 13.2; 20.1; 18.6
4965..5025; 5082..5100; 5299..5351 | 0.6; 11.4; 18.4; 13.4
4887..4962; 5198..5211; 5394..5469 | 4.9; 13.5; 20.1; 17.1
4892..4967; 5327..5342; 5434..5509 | -0.4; 13.4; 18.8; 17.4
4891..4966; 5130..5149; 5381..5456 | 3.4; 13.4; 20.9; 16.6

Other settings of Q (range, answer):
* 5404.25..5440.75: 21.7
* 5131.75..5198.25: 11.9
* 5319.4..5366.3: 19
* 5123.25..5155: 12.8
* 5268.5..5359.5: 18.1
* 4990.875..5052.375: 11.6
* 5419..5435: 21.8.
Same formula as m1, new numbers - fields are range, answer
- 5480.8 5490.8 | 20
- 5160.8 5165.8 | 15.8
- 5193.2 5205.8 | 12.4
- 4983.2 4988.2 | 11.8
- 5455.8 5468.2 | 17.2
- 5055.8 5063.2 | 12.8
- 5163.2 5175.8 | 9.89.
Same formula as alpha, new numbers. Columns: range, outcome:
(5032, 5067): 12.3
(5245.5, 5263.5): 16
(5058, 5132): 12.9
